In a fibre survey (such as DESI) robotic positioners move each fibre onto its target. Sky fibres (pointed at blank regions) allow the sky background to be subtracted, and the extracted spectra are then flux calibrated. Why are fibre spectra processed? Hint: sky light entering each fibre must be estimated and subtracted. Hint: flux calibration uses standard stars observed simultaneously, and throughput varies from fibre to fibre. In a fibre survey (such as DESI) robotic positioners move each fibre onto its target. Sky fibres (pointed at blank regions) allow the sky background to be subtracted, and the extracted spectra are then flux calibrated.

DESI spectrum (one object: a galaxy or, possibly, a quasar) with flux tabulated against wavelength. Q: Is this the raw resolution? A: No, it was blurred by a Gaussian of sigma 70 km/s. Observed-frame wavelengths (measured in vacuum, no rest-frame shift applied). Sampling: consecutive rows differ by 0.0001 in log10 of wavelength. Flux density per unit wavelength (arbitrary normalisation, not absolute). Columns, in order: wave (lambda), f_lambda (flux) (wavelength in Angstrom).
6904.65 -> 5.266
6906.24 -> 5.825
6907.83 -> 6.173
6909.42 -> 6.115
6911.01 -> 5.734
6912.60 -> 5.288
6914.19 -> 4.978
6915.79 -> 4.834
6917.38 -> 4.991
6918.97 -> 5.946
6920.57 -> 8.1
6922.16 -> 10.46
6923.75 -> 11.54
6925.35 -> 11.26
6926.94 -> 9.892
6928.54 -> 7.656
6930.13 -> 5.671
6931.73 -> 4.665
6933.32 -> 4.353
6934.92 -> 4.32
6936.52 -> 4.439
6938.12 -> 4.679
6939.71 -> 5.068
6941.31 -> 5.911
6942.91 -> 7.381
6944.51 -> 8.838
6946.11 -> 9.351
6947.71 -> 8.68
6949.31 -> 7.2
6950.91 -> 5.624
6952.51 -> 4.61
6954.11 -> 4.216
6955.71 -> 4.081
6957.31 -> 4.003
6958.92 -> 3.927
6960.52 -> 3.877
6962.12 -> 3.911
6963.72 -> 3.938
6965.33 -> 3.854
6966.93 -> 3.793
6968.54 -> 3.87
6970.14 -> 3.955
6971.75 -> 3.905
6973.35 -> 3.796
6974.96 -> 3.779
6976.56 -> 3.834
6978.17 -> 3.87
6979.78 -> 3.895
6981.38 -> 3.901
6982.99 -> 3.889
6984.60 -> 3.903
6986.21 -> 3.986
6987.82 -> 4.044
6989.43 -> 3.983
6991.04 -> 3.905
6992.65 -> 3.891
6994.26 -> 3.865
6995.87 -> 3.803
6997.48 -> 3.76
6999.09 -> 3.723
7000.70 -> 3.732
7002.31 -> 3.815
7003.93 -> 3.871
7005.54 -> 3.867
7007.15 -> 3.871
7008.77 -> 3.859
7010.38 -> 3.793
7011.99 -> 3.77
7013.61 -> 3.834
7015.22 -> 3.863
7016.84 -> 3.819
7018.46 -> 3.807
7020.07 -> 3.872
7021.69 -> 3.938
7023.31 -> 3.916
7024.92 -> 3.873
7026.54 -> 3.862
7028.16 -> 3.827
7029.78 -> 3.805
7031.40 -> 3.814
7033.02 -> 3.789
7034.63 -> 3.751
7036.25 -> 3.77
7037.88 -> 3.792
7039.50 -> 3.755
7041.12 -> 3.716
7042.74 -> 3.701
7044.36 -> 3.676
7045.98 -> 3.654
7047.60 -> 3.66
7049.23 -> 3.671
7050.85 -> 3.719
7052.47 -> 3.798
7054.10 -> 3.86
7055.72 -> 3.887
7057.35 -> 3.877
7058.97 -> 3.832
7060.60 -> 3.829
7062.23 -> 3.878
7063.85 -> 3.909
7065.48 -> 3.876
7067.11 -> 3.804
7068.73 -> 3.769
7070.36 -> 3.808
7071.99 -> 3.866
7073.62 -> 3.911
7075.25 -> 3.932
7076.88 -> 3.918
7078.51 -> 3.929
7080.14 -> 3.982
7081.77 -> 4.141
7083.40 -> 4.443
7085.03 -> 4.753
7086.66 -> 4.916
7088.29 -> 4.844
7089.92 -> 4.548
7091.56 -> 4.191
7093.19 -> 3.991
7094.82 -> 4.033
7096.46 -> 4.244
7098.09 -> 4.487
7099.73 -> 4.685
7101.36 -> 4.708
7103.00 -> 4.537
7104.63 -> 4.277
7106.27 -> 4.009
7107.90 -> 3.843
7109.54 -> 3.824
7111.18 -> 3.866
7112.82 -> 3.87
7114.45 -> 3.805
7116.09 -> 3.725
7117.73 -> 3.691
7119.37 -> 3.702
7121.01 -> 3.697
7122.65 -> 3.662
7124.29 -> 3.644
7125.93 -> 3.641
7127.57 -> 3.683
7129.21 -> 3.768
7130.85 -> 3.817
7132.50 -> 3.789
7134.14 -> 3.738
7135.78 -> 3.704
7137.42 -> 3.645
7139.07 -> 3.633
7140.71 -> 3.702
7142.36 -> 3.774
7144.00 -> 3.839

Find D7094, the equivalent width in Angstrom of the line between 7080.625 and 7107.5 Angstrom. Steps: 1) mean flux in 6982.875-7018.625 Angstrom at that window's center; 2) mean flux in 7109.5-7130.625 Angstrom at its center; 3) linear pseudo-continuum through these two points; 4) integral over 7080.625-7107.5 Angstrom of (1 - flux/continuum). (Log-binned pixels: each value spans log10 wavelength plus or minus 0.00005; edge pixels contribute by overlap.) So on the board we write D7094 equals -4.6 Angstrom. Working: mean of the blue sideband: 3.85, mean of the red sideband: 3.74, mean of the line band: 4.41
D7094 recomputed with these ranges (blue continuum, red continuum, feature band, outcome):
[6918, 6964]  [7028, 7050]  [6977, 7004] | 6.2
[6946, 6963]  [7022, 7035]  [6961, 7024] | 8.9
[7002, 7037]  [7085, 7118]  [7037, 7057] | 1.1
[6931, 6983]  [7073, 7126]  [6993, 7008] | 2.6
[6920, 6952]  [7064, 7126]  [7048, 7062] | 3.0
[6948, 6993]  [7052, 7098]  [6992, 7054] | 4.9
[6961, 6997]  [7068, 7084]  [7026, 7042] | 0.6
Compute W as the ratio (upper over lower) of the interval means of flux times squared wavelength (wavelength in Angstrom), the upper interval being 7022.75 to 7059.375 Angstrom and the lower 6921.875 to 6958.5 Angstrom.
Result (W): 0.6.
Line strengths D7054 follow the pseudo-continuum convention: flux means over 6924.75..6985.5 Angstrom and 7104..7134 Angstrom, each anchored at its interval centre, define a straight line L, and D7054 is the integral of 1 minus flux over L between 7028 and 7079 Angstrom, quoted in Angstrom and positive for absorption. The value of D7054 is 6.30 Angstrom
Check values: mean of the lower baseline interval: 5.18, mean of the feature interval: 3.8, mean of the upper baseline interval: 3.79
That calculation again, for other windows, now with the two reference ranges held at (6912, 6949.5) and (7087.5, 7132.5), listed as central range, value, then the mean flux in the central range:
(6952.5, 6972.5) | 7.57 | 3.97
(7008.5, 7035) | 7.81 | 3.84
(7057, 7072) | 2.87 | 3.84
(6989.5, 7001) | 4.00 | 3.83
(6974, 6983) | 3.34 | 3.86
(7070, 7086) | 1.58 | 4.08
